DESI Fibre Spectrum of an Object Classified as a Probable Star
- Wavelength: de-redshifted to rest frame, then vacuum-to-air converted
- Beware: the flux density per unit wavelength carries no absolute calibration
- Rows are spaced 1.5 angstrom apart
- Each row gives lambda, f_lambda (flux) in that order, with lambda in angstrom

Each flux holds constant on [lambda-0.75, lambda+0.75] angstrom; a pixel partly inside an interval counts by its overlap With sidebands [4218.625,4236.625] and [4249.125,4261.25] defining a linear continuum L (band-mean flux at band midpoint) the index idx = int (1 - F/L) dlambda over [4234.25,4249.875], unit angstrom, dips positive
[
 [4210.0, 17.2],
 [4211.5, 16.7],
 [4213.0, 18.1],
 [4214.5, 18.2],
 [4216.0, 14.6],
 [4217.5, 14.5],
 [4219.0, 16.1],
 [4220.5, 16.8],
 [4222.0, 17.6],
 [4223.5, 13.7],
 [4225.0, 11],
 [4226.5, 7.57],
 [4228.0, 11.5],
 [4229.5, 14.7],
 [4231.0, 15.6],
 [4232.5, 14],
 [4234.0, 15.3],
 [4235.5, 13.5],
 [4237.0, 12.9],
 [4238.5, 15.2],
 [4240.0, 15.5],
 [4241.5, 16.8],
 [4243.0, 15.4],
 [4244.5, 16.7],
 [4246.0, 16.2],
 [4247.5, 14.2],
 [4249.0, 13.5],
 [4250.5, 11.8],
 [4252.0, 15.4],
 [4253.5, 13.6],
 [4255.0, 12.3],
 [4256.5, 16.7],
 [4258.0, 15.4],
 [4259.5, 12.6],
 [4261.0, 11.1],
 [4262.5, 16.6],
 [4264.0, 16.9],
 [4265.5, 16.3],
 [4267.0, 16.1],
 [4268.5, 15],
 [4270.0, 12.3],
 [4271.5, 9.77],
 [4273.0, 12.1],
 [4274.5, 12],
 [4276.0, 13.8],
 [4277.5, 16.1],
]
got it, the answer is -1.3 angstrom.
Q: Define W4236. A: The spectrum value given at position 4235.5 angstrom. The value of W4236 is 13.5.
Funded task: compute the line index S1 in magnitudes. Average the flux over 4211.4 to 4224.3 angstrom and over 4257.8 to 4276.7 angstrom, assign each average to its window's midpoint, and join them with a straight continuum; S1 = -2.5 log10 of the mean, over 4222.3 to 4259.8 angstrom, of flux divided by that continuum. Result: 0.07 mag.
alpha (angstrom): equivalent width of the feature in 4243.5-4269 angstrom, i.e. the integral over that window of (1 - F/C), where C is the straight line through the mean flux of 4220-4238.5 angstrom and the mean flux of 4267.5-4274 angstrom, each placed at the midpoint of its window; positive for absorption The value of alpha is -3.7 angstrom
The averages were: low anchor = 13.7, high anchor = 12.4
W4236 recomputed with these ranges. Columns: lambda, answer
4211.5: 16.7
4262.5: 16.6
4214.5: 18.2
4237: 12.9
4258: 15.4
